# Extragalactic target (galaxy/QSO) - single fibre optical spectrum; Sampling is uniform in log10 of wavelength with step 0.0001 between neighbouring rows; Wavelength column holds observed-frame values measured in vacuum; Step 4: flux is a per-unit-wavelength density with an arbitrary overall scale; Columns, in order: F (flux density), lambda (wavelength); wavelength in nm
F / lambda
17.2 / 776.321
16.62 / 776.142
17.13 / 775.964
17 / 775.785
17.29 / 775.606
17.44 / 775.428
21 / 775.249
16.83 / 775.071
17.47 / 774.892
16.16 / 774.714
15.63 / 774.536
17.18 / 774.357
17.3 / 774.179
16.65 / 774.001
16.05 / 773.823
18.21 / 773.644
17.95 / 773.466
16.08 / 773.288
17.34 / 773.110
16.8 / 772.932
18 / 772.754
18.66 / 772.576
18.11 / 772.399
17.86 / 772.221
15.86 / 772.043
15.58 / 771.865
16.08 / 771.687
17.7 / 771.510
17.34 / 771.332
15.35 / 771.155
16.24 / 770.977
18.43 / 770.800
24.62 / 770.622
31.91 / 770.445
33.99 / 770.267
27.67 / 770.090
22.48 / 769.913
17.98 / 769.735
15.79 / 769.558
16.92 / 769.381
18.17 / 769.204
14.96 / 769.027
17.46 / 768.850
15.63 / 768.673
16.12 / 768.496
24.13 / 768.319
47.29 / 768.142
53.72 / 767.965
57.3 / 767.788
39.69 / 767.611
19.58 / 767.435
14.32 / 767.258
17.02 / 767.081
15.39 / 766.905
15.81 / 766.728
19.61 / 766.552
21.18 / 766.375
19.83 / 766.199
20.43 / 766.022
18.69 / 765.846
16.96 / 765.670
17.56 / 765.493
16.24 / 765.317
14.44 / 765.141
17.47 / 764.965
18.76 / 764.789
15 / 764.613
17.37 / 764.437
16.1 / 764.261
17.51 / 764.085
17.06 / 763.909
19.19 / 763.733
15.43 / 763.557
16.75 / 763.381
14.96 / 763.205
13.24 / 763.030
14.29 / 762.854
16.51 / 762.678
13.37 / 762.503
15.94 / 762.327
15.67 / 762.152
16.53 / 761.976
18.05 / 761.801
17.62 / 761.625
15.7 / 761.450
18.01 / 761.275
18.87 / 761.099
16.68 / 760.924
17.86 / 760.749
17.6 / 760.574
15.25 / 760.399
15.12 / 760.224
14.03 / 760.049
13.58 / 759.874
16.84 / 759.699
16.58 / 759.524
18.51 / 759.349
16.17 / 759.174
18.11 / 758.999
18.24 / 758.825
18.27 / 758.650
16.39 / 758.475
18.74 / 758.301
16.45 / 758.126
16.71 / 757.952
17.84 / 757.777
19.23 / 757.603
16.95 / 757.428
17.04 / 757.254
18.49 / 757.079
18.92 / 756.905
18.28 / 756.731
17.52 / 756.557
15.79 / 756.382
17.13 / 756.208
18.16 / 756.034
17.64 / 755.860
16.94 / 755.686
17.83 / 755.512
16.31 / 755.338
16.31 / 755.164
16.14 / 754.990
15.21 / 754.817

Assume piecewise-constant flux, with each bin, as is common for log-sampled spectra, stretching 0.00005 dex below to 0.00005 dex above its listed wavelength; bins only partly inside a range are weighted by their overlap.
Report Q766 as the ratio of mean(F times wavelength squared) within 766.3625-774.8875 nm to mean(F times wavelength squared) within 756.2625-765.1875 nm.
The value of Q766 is 1.28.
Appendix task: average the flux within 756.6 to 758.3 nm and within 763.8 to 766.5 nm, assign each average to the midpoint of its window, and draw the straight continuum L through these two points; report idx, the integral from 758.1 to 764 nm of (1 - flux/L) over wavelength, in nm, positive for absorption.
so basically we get 0.409 nm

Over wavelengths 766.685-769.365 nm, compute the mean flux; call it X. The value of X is 25.7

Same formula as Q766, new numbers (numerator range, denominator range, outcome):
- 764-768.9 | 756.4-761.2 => 1.32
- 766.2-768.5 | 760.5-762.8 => 1.69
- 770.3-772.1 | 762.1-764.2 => 1.25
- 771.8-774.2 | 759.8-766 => 1.07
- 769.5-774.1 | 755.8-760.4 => 1.16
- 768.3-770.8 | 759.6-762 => 1.30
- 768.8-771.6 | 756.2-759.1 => 1.20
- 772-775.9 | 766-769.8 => 0.74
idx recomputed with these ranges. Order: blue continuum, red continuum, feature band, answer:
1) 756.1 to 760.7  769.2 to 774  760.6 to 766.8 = 0.31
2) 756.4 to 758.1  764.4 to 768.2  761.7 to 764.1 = 0.59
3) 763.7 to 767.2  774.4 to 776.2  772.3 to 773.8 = -0.02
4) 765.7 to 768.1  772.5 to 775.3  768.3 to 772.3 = 0.41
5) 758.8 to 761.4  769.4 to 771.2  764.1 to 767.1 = 0.34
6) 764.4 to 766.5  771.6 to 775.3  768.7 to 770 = 0.00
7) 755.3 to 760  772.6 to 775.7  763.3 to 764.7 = 0.04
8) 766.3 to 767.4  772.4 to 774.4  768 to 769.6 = -0.43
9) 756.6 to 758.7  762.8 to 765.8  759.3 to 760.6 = 0.11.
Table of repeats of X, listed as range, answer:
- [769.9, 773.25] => 19.9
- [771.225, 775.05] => 17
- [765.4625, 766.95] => 18.5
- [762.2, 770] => 20.1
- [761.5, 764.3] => 16.1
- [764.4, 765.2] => 16.6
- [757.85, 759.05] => 17.6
